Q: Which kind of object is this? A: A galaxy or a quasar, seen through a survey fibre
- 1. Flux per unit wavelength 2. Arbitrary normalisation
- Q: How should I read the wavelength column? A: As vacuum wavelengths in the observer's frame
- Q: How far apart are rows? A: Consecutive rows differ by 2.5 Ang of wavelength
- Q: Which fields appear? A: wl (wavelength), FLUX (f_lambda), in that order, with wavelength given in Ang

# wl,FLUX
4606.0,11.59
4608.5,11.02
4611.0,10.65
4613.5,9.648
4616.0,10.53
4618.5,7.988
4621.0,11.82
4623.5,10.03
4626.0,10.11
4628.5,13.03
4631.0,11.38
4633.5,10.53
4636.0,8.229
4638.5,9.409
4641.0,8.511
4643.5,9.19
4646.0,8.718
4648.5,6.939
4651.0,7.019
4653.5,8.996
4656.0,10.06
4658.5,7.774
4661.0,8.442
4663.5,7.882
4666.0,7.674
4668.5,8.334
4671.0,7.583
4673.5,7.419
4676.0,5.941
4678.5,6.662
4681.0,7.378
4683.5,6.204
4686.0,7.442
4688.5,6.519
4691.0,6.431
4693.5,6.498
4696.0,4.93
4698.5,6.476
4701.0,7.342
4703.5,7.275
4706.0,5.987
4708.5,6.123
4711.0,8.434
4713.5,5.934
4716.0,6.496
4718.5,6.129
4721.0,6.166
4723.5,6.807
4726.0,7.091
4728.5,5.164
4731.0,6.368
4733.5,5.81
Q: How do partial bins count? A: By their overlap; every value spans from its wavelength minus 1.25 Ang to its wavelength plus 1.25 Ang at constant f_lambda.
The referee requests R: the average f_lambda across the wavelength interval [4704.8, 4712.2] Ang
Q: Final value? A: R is 6.84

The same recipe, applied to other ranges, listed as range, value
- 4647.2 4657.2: 8.25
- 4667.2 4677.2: 7.33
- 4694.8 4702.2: 6.25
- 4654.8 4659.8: 8.9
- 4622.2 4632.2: 11.1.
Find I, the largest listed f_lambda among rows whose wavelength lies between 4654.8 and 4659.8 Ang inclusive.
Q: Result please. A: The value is 10.06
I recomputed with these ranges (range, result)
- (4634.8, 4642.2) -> 9.409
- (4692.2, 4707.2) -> 7.342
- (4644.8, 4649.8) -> 8.718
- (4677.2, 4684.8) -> 7.378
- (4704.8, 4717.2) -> 8.434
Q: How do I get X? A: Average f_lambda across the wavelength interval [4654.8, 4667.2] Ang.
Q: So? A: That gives 8.36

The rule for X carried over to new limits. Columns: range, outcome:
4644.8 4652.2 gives 7.55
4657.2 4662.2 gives 8.12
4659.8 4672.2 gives 7.98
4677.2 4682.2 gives 7.01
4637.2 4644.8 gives 9.03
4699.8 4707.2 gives 6.87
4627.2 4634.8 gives 11.6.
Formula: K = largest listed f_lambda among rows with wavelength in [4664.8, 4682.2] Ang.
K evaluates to 8.334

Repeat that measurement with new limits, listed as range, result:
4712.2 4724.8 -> 6.807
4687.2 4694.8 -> 6.519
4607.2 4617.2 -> 11.02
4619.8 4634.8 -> 13.03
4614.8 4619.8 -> 10.53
